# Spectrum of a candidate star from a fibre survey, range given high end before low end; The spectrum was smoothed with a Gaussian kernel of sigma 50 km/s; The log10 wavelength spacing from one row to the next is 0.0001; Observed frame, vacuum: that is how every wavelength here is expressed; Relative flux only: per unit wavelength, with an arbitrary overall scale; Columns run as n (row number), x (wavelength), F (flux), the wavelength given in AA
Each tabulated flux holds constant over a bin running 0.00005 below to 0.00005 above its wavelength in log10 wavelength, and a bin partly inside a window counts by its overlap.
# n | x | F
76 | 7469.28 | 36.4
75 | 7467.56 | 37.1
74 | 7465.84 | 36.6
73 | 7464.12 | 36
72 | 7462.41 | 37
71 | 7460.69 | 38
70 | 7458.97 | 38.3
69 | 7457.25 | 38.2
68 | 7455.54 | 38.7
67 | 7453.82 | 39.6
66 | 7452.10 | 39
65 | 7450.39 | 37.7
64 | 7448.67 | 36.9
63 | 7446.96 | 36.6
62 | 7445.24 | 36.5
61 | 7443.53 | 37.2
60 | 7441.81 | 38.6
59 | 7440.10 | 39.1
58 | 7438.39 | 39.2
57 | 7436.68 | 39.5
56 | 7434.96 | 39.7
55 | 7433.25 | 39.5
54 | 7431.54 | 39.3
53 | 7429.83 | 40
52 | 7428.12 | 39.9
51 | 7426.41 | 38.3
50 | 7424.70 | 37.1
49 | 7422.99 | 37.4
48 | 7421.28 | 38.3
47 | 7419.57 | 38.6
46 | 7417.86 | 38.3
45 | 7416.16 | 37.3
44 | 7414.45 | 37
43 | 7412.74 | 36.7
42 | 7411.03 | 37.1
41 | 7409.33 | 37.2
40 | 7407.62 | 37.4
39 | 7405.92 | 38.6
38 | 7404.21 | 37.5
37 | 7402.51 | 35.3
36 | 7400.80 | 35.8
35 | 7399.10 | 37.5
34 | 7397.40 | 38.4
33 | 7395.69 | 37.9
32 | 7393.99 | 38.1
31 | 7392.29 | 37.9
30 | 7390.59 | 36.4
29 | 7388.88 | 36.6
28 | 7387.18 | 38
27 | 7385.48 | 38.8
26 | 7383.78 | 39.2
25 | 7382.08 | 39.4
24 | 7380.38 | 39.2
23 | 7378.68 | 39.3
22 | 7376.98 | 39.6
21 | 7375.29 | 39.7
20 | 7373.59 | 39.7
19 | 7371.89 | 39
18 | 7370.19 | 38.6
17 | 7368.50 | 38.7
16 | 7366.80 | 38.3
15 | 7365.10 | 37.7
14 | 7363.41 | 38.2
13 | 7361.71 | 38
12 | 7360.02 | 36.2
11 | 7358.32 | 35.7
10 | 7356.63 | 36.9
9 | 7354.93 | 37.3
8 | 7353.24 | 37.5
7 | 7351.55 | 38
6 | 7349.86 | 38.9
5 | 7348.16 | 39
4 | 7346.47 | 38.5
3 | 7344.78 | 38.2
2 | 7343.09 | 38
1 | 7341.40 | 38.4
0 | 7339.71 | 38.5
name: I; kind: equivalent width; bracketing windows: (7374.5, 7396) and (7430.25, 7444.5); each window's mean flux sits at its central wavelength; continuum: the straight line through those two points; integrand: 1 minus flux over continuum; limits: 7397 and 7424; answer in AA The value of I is 1.0 AA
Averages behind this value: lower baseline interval 38.5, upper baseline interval 39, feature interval 37.4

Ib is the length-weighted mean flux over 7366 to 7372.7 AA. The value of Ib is 38.7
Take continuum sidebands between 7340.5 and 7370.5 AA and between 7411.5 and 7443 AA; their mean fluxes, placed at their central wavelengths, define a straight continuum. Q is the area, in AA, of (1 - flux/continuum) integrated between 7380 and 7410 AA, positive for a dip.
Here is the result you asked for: 0.40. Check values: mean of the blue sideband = 37.9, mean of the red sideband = 38.5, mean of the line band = 37.7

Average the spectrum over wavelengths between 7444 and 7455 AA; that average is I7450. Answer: 37.7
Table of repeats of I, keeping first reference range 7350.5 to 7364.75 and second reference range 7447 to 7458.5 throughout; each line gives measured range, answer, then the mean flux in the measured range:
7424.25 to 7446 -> -0.43 AA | 38.8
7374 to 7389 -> -0.59 AA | 39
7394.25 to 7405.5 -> 0.16 AA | 37.2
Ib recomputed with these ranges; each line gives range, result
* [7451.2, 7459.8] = 38.8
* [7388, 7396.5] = 37.4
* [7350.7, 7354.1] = 37.8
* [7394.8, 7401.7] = 37.4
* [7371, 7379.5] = 39.5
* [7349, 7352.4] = 38.4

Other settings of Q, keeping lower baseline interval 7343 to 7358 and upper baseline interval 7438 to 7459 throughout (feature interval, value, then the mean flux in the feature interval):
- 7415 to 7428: 0.02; 38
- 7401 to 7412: 0.27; 37.1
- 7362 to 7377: -0.31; 38.8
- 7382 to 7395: 0.02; 38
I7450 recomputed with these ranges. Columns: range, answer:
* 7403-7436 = 38.1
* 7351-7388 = 38.3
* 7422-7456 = 38.5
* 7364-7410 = 38.1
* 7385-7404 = 37.3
